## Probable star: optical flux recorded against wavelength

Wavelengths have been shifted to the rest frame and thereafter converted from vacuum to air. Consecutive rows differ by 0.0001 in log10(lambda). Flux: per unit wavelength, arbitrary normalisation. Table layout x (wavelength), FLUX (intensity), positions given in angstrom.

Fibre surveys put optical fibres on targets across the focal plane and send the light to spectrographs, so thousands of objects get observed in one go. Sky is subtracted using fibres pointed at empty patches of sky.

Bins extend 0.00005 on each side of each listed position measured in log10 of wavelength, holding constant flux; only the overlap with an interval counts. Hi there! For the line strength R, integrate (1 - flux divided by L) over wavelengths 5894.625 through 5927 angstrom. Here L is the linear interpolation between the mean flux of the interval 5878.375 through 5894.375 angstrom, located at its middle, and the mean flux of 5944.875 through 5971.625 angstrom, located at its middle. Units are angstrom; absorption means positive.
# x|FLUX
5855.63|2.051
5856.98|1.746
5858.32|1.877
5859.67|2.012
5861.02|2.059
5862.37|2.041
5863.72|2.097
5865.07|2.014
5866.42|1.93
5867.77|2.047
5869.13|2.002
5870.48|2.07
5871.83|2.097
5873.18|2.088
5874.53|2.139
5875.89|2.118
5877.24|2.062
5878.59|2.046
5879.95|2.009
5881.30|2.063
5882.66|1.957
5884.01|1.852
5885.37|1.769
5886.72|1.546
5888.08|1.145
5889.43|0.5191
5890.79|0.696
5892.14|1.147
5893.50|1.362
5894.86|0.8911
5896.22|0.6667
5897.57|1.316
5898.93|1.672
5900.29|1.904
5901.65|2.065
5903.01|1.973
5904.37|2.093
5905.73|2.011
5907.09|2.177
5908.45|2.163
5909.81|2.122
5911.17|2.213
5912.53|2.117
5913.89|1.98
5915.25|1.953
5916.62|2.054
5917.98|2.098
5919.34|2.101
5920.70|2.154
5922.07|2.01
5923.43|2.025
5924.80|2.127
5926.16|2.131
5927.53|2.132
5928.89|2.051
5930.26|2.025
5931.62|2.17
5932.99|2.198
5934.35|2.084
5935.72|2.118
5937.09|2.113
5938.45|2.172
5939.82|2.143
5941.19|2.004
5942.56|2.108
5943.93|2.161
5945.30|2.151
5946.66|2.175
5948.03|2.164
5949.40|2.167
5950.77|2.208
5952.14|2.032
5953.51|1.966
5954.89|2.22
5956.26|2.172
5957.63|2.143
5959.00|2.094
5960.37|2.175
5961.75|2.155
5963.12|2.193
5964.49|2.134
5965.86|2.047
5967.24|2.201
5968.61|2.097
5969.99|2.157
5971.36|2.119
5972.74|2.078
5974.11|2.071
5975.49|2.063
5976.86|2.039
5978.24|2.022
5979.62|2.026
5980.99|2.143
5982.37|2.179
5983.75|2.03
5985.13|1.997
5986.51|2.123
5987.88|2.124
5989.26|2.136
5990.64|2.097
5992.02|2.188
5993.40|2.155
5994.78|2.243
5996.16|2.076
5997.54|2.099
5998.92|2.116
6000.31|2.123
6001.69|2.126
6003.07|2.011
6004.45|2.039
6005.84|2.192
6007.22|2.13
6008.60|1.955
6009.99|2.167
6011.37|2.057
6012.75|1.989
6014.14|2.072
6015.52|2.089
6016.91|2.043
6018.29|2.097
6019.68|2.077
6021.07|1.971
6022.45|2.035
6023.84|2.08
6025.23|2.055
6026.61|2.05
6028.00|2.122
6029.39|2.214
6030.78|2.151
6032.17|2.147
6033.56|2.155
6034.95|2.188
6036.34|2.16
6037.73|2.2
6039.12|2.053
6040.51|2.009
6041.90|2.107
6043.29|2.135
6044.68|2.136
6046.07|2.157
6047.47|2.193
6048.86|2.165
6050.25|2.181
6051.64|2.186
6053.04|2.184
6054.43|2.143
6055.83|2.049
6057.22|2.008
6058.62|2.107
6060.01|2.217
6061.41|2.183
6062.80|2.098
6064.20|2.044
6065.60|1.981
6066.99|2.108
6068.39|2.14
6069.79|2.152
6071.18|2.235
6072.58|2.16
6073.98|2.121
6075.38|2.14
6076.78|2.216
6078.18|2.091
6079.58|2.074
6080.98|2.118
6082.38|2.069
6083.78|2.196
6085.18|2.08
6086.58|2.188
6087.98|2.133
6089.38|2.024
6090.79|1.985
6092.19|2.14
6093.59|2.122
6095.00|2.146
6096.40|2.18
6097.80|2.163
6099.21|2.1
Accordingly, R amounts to -4.13 angstrom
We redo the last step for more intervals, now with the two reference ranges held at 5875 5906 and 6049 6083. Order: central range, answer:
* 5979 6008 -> -3.1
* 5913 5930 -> -3.7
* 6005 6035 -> -1.5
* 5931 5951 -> -4.4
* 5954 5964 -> -2.0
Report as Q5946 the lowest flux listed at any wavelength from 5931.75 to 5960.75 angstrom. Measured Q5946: 1.966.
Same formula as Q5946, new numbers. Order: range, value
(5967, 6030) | 1.955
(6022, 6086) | 1.981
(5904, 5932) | 1.953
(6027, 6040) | 2.053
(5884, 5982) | 0.5191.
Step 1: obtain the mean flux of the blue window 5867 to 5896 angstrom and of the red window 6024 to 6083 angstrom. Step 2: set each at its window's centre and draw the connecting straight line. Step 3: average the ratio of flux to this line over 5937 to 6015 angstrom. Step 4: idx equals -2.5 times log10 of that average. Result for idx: -0.101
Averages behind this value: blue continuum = 1.68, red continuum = 2.13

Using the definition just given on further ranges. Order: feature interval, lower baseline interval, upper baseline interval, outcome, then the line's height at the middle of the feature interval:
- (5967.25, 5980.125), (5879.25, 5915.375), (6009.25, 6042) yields -0.085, 1.93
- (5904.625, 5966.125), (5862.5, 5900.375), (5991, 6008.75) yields -0.127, 1.88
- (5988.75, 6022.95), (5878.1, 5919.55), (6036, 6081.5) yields -0.051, 2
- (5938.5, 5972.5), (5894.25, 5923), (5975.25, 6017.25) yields -0.069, 2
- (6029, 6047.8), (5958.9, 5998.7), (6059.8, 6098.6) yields -0.011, 2.12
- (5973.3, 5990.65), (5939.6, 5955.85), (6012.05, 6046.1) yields 0.017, 2.11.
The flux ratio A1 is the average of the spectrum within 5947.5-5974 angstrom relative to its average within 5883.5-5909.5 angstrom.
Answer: 1.39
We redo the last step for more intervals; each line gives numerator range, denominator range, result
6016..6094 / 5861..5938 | 1.12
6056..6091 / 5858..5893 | 1.16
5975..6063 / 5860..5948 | 1.10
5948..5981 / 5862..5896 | 1.22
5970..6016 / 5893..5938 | 1.07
